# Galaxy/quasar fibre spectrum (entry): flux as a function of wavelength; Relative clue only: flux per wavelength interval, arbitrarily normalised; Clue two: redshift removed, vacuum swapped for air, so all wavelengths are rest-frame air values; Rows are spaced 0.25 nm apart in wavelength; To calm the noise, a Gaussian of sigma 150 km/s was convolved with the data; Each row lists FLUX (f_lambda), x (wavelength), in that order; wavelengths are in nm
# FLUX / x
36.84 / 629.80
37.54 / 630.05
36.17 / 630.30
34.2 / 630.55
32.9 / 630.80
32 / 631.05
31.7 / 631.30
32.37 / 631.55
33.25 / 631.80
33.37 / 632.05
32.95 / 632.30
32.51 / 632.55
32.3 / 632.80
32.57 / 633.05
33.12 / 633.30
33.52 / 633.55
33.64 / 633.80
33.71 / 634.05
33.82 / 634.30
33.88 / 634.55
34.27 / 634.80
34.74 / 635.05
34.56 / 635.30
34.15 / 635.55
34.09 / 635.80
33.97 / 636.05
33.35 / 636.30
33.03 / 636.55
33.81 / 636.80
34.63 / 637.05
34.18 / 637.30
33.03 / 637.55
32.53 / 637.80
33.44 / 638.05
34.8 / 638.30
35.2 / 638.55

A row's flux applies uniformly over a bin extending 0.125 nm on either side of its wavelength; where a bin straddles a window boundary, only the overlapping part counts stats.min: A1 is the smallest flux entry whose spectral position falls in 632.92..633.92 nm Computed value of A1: 32.57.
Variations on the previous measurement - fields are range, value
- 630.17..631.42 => 31.7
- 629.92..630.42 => 36.17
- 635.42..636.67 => 33.03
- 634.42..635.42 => 33.88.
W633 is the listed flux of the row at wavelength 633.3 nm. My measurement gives 33.12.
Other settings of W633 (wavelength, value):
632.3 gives 32.95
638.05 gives 33.44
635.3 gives 34.56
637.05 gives 34.63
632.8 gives 32.3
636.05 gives 33.97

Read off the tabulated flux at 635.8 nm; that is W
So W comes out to 34.09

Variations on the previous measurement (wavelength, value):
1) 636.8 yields 33.81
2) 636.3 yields 33.35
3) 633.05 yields 32.57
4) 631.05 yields 32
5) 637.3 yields 34.18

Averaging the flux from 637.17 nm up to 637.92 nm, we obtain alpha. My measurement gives 33.3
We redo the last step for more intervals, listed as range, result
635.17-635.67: 34.4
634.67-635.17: 34.5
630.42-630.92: 33.6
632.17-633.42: 32.7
